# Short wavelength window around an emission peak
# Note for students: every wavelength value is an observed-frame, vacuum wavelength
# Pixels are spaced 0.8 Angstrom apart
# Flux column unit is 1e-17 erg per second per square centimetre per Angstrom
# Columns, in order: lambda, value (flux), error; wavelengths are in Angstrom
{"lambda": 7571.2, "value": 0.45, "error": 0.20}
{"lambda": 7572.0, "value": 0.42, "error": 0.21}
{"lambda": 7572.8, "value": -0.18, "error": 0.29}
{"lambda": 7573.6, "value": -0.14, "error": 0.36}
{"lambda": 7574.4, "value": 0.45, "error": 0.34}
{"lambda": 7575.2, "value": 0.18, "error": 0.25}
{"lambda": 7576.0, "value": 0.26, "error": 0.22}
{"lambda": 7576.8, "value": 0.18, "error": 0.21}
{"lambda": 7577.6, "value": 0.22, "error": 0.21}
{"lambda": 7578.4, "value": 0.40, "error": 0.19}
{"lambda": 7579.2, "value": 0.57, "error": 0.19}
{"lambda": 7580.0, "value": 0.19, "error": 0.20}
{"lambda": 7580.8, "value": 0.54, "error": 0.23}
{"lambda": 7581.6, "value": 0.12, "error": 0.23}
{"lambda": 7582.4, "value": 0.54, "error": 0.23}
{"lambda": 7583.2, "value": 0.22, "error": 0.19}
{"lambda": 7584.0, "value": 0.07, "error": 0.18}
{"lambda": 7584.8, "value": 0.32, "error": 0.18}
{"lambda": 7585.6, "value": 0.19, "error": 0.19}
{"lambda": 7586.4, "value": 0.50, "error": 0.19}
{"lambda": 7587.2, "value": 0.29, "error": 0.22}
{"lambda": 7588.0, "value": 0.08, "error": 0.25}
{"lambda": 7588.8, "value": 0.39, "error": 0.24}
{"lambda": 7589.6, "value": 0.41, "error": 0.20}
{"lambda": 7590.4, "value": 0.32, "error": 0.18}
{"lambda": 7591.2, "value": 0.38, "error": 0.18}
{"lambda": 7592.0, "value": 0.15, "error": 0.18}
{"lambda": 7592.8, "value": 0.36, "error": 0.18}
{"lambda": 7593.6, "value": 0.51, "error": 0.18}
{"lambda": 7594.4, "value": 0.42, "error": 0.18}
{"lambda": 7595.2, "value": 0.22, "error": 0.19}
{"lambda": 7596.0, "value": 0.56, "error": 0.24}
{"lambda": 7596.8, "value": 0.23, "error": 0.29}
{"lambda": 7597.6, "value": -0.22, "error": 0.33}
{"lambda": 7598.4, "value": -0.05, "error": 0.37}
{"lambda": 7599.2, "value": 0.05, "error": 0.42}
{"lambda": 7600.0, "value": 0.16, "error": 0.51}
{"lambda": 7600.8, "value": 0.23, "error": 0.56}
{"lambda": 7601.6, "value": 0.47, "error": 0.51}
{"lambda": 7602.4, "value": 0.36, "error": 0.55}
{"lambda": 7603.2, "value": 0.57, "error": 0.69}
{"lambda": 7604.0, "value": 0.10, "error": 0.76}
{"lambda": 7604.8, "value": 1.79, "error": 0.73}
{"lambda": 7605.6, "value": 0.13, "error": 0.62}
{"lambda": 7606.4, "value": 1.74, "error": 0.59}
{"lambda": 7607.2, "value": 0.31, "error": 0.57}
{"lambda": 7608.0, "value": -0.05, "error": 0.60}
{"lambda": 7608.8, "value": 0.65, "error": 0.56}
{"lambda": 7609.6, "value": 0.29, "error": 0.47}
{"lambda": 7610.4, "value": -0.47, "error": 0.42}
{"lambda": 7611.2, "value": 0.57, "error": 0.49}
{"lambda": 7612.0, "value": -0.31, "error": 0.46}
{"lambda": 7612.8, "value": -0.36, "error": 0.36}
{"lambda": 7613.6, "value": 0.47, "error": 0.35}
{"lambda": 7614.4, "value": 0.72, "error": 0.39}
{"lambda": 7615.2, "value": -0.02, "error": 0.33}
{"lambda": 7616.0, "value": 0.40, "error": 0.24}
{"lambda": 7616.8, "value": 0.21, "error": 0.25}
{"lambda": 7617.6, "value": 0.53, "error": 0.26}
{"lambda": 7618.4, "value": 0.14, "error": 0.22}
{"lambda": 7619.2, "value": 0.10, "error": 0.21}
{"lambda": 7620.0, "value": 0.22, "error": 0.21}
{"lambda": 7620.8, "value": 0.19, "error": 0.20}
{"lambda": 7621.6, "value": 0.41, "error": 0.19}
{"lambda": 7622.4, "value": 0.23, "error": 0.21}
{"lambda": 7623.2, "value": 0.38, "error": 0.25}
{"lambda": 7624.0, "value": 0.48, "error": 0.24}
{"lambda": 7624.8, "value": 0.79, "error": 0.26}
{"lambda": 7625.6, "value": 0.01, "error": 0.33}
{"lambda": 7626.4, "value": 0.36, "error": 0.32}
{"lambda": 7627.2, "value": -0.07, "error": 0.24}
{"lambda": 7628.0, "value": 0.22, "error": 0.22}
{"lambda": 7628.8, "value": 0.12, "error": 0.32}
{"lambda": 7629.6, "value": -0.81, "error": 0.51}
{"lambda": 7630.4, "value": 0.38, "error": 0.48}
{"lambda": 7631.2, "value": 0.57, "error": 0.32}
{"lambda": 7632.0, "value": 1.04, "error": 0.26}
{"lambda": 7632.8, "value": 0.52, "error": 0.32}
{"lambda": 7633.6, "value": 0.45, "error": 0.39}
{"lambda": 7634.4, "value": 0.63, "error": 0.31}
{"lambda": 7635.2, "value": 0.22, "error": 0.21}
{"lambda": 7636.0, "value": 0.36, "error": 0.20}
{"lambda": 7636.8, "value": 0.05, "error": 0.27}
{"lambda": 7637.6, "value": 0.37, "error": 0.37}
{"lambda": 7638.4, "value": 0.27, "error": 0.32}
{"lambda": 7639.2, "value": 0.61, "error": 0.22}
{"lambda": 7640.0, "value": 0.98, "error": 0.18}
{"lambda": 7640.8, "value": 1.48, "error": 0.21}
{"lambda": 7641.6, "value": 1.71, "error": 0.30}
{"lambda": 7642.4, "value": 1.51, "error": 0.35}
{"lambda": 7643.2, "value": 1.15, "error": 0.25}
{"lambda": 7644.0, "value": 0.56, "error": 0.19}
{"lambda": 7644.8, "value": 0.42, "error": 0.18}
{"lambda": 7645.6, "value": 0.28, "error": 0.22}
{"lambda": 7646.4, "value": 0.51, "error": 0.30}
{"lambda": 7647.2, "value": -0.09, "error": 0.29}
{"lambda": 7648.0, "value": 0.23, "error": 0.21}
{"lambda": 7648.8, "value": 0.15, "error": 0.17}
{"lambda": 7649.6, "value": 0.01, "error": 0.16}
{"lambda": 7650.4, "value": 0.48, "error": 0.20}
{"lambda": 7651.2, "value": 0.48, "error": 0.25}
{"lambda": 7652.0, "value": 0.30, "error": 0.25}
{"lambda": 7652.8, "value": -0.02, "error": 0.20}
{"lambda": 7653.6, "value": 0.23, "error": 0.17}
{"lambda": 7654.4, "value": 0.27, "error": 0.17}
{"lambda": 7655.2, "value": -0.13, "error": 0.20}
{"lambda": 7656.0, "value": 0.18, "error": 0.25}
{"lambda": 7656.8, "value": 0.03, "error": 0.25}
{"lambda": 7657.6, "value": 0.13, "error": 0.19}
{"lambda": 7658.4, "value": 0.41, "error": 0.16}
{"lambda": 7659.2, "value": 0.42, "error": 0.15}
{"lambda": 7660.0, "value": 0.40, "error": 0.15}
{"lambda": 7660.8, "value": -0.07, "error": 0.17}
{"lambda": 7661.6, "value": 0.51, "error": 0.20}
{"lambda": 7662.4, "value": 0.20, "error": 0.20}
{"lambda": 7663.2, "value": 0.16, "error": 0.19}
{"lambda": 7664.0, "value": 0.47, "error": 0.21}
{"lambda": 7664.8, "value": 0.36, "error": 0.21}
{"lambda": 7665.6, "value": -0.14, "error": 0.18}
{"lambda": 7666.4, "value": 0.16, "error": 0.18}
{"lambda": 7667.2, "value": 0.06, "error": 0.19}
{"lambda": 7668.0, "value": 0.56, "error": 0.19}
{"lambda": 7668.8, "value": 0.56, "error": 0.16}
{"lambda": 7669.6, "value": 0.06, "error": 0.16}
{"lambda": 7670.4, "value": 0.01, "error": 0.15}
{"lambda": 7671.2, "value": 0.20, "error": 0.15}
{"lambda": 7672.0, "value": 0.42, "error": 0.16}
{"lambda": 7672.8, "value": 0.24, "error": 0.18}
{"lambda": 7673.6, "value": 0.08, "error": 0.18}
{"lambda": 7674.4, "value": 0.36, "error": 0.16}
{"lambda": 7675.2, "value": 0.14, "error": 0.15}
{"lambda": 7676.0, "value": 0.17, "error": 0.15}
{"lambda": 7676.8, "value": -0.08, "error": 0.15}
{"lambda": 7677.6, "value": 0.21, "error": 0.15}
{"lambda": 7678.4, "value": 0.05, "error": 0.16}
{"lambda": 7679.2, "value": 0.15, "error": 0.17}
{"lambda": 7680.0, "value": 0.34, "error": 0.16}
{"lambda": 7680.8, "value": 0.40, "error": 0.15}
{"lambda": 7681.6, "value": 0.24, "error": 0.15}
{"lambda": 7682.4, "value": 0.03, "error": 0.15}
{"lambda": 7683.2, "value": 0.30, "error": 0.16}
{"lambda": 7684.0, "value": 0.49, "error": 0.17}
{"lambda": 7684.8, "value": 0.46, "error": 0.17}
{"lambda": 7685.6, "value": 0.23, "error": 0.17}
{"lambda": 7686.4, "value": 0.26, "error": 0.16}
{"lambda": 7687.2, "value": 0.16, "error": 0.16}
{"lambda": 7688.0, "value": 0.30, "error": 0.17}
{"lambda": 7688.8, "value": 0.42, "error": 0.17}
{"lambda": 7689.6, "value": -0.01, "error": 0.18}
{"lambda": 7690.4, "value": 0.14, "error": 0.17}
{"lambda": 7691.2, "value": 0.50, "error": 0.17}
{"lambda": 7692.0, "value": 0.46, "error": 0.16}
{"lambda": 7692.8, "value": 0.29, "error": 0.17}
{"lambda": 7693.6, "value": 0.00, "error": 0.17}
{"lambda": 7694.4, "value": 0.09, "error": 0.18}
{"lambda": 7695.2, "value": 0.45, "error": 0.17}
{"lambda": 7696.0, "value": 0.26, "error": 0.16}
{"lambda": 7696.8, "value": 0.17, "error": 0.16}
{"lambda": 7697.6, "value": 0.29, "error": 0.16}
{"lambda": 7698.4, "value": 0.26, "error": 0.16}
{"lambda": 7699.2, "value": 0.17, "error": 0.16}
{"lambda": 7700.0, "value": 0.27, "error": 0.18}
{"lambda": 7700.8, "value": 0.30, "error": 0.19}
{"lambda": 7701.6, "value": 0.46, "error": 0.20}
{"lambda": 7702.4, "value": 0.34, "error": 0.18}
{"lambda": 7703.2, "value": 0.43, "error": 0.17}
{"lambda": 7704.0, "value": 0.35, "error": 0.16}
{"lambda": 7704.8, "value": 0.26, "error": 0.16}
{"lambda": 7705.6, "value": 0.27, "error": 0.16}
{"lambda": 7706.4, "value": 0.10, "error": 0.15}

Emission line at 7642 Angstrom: Hgamma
